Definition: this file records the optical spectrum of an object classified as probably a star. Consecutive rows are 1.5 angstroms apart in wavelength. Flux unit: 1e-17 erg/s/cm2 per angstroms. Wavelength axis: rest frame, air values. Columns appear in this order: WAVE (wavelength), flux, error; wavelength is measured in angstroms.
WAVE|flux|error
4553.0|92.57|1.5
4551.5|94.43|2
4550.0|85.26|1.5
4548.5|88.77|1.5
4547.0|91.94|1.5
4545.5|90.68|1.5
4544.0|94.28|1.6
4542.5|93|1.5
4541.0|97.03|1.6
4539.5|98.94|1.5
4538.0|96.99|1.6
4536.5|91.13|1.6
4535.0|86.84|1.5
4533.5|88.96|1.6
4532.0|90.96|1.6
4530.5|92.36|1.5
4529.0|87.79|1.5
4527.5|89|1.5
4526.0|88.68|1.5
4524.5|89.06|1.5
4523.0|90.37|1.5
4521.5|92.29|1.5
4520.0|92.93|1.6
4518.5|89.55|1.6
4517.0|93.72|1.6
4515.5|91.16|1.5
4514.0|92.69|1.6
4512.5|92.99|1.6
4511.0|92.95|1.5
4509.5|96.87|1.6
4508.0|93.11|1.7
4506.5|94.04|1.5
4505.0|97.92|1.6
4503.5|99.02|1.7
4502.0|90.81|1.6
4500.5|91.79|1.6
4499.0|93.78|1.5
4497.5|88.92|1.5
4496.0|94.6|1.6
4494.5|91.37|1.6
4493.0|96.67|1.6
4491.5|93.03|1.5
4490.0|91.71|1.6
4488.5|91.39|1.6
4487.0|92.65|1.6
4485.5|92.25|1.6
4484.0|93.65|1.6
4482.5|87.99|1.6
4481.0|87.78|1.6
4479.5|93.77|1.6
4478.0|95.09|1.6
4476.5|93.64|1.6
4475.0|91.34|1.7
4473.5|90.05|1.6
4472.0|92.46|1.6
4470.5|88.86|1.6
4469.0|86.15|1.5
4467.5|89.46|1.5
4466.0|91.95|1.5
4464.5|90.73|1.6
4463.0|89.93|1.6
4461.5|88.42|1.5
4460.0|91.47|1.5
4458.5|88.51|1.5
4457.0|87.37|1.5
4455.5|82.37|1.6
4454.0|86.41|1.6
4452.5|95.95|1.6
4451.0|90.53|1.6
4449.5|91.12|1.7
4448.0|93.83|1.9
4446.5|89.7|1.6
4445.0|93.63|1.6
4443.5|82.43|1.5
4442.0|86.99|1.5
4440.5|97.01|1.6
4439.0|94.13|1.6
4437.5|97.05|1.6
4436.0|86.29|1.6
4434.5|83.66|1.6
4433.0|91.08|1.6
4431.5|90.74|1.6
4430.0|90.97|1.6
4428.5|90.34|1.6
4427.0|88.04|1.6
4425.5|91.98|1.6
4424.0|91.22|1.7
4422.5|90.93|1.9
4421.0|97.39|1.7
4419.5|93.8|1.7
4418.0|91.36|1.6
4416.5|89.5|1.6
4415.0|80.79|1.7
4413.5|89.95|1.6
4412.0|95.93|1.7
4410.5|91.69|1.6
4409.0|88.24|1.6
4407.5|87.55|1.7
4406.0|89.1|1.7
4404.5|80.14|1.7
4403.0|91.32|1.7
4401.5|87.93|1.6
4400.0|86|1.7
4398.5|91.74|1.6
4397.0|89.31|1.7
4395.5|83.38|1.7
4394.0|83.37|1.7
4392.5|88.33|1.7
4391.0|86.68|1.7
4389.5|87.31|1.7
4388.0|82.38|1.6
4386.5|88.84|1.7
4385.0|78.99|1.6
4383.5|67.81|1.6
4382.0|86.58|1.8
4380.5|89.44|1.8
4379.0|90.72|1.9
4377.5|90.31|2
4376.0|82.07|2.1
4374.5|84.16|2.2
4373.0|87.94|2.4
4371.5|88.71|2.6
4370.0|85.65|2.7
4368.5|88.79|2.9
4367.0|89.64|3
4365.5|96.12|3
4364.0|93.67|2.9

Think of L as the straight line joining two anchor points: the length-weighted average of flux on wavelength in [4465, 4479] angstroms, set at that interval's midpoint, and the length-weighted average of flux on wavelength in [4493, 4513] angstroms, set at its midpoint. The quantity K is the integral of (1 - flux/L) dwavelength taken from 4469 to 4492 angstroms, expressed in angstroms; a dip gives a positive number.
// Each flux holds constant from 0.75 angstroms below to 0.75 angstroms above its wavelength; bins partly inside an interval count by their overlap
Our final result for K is 0.1 angstroms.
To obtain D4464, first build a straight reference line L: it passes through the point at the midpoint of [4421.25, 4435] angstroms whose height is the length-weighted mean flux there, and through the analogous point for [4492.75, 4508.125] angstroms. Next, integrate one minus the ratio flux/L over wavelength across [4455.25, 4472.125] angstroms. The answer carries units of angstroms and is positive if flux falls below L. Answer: 0.5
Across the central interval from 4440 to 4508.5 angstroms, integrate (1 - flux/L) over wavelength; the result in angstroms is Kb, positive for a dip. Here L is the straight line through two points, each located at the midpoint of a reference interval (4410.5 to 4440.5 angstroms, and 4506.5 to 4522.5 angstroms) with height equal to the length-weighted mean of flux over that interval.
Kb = 0.5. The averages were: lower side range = 91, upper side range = 92.8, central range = 91.3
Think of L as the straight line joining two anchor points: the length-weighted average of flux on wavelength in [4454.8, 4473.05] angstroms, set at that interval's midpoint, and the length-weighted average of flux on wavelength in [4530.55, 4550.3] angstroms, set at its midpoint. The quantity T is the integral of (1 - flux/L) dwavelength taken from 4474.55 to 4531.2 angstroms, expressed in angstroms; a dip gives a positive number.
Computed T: -1.11 angstroms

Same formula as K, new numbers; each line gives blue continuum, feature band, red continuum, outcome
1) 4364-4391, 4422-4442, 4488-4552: -0.5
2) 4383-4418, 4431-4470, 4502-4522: 0.0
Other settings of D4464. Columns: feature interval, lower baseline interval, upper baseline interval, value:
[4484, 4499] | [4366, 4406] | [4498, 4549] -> -0.3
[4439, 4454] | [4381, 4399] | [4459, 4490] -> -0.4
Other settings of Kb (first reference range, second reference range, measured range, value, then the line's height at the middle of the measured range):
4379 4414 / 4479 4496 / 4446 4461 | 0.1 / 90.1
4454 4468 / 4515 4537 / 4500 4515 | -0.7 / 89.9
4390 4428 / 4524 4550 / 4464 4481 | -0.2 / 90.2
